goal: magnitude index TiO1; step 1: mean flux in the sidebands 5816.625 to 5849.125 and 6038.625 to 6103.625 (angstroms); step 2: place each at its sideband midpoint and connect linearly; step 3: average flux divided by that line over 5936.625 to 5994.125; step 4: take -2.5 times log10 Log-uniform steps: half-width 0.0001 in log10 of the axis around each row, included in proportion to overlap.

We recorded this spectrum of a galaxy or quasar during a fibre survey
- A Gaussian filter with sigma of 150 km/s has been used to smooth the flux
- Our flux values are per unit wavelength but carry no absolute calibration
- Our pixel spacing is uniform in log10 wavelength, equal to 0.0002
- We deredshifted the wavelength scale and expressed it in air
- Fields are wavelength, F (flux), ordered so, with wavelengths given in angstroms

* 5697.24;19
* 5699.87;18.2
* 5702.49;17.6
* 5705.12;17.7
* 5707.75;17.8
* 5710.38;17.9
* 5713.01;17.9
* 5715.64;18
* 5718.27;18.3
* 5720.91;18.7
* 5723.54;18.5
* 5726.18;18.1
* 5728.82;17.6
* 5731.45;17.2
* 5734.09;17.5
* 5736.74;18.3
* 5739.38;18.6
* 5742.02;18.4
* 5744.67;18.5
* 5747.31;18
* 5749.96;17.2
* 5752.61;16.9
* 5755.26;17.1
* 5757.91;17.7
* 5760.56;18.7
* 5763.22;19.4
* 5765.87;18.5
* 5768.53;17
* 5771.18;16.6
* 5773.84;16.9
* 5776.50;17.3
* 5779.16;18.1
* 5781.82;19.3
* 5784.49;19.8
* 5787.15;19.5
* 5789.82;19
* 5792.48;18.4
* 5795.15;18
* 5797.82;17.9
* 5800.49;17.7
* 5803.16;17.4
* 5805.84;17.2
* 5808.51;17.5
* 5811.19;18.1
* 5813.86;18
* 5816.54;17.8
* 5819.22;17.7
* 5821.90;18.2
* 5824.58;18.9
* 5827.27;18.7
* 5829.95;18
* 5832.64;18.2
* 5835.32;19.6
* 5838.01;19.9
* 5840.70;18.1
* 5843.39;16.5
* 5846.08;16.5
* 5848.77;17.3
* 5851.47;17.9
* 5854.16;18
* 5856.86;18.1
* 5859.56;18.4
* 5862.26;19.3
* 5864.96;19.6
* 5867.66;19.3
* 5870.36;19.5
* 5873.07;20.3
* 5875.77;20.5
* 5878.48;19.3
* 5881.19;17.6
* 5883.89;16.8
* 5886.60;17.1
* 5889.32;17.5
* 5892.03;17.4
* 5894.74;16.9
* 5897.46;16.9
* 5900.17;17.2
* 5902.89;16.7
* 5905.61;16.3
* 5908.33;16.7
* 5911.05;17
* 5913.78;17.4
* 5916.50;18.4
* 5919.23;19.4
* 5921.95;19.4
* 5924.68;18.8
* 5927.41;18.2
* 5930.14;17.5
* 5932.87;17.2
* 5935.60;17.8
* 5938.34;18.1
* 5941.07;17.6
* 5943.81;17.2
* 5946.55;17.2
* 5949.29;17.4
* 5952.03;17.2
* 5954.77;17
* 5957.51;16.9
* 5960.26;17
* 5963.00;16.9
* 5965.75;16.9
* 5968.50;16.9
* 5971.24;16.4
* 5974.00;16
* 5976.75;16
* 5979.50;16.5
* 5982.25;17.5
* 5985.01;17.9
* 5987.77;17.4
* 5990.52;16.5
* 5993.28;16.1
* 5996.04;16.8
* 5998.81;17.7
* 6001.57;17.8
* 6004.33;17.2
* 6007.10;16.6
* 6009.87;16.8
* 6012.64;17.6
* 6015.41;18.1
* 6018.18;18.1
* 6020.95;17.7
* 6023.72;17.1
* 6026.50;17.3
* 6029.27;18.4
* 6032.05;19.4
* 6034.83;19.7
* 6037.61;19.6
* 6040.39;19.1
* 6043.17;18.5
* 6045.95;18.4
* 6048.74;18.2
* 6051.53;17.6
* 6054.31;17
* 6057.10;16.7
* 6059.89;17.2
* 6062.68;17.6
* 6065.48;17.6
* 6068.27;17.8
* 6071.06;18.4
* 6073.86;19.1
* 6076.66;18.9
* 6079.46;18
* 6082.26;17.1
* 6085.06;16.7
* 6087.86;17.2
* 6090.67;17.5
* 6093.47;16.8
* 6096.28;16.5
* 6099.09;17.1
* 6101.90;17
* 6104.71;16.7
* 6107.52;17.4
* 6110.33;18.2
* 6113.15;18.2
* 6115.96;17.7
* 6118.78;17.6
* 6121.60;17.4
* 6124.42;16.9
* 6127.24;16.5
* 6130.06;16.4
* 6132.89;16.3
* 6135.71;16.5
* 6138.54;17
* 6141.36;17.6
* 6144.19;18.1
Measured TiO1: 0.055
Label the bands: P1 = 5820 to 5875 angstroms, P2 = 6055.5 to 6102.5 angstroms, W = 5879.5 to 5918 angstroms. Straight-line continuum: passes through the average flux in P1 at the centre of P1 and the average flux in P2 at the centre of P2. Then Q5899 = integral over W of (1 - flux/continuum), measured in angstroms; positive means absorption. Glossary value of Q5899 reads 2.4 angstroms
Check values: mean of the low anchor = 18.5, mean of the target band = 17.2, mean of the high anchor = 17.5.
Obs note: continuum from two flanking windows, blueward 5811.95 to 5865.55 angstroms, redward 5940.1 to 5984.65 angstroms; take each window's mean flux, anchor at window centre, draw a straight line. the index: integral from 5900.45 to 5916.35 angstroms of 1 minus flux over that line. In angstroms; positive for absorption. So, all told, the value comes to 0.5 angstroms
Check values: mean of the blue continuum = 18.2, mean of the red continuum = 16.9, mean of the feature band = 17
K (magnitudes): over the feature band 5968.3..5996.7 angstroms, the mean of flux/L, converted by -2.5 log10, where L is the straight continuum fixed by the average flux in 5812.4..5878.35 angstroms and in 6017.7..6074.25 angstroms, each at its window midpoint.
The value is 0.09 mag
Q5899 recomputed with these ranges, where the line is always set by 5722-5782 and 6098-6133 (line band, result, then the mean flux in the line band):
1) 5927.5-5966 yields 0.4 angstroms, 17.3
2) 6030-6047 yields -1.7 angstroms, 19.1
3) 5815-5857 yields -0.9 angstroms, 18.1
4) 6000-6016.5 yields 0.1 angstroms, 17.3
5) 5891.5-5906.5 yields 0.6 angstroms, 16.9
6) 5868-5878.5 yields -1.4 angstroms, 19.9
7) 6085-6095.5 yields 0.1 angstroms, 17.1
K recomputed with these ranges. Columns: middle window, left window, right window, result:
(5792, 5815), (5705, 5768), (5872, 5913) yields 0.003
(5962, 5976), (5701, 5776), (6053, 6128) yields 0.064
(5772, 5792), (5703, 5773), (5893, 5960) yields -0.041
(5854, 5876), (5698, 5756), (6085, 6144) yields -0.093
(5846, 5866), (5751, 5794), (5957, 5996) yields -0.039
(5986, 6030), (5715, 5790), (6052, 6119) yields 0.020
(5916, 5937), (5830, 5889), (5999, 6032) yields -0.015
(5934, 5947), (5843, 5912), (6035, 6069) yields 0.021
